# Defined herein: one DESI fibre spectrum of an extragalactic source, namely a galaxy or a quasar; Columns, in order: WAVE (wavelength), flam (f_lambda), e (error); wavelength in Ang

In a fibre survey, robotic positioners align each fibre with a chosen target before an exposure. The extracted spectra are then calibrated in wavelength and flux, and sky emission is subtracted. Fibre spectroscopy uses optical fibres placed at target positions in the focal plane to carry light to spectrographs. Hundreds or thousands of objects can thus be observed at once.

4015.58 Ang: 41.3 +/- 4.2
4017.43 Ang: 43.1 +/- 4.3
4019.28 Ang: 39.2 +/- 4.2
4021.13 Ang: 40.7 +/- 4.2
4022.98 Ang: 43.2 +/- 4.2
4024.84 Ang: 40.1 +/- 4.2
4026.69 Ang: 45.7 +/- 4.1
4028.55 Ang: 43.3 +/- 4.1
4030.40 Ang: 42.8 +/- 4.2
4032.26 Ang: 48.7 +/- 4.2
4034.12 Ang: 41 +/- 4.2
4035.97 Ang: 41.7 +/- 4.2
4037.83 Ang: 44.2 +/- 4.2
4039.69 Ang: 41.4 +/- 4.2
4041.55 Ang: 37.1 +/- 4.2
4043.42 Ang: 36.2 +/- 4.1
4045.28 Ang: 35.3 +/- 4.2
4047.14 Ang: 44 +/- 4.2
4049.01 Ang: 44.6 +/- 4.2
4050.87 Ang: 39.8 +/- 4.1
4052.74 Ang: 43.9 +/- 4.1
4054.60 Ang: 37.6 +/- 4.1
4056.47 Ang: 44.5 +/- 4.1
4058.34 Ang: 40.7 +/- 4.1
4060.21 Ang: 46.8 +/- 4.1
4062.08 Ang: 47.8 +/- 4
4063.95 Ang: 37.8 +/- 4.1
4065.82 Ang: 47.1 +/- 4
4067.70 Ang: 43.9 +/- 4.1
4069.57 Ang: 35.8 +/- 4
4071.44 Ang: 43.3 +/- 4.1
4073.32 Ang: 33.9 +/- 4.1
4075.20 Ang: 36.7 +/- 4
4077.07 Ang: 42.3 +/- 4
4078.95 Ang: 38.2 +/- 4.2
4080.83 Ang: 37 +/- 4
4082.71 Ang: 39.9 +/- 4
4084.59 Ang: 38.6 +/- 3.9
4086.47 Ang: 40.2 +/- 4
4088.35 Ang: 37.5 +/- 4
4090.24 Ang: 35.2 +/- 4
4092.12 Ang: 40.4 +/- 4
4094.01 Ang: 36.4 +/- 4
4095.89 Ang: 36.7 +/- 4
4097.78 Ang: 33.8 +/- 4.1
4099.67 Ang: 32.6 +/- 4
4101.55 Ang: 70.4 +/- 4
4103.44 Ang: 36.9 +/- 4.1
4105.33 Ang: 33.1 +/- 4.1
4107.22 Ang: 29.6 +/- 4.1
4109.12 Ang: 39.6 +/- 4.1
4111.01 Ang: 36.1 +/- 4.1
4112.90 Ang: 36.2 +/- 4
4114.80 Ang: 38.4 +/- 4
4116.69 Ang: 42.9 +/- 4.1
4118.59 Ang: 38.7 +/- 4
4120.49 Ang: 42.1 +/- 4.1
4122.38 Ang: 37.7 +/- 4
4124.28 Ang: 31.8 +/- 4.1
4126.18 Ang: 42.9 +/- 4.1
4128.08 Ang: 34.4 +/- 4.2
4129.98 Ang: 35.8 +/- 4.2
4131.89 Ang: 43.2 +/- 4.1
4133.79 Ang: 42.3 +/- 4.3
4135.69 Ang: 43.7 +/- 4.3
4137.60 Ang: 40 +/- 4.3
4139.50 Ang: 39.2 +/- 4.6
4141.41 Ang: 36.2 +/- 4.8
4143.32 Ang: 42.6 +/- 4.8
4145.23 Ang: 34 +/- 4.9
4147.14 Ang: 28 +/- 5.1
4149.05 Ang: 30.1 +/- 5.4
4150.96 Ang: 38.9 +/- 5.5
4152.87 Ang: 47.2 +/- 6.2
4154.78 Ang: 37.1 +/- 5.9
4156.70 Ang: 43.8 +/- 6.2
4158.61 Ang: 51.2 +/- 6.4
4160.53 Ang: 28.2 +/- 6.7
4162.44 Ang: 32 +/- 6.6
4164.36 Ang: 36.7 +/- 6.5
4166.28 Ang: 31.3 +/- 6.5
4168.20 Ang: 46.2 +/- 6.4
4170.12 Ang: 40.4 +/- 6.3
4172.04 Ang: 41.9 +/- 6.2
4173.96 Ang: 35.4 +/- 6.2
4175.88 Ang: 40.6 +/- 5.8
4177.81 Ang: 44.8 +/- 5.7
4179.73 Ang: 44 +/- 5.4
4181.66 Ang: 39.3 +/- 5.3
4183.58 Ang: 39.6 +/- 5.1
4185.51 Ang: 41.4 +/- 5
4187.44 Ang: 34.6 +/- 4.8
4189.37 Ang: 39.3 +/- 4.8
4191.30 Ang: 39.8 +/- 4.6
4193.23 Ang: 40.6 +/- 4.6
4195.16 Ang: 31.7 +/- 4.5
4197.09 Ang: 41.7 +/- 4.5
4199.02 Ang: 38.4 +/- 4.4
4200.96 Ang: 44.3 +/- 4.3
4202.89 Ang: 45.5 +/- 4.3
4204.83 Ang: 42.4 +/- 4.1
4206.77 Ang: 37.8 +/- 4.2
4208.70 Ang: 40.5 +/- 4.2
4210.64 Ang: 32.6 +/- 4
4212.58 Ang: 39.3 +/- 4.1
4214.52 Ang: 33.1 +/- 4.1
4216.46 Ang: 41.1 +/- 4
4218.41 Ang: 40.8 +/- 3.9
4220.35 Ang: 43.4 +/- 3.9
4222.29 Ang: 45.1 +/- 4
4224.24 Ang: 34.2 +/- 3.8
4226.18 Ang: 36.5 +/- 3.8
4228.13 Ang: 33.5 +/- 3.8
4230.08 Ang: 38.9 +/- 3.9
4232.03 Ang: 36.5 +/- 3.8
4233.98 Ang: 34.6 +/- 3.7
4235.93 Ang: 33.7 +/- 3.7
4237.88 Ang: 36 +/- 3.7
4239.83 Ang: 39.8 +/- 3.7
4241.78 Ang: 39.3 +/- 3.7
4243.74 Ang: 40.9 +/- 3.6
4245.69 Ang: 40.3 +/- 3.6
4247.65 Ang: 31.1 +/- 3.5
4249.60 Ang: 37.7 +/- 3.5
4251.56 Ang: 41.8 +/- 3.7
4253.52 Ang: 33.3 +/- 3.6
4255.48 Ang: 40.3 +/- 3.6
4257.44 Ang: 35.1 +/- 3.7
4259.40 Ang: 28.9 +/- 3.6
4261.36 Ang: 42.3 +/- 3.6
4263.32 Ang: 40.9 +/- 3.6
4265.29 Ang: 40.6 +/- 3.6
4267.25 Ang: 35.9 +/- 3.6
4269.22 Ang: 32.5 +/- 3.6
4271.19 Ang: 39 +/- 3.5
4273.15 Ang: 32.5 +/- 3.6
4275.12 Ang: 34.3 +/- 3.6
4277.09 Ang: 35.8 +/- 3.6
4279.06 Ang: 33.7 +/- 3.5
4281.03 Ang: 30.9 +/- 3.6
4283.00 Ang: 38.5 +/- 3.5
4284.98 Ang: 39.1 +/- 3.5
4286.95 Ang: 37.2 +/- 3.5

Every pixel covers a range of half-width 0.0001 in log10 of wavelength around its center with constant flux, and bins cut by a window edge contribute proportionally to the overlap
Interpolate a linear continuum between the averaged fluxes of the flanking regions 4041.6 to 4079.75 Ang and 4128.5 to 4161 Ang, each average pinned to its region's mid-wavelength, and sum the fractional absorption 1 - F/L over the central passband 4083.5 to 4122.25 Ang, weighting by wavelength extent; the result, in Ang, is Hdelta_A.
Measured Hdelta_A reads 1.2 Ang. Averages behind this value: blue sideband 40.9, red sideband 39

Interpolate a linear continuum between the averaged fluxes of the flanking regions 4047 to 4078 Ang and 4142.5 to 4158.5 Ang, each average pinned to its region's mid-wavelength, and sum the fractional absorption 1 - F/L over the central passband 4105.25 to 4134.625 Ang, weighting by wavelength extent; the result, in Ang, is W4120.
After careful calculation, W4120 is 1.20 Ang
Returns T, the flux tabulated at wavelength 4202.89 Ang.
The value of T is 45.5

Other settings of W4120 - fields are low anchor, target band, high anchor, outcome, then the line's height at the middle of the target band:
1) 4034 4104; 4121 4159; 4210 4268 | 0.5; 39.3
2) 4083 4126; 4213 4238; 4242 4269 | 0.1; 37.7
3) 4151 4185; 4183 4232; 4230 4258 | -0.5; 38.6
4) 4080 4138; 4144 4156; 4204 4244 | 0.7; 38.5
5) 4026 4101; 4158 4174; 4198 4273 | 0.4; 39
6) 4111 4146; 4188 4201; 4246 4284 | -0.5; 37.6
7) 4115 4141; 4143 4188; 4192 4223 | 1.1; 39.7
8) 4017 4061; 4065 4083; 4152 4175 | 0.6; 41.1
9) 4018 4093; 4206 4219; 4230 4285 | -0.1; 37.6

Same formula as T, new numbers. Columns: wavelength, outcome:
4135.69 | 43.7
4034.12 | 41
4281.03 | 30.9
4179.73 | 44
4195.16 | 31.7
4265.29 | 40.6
